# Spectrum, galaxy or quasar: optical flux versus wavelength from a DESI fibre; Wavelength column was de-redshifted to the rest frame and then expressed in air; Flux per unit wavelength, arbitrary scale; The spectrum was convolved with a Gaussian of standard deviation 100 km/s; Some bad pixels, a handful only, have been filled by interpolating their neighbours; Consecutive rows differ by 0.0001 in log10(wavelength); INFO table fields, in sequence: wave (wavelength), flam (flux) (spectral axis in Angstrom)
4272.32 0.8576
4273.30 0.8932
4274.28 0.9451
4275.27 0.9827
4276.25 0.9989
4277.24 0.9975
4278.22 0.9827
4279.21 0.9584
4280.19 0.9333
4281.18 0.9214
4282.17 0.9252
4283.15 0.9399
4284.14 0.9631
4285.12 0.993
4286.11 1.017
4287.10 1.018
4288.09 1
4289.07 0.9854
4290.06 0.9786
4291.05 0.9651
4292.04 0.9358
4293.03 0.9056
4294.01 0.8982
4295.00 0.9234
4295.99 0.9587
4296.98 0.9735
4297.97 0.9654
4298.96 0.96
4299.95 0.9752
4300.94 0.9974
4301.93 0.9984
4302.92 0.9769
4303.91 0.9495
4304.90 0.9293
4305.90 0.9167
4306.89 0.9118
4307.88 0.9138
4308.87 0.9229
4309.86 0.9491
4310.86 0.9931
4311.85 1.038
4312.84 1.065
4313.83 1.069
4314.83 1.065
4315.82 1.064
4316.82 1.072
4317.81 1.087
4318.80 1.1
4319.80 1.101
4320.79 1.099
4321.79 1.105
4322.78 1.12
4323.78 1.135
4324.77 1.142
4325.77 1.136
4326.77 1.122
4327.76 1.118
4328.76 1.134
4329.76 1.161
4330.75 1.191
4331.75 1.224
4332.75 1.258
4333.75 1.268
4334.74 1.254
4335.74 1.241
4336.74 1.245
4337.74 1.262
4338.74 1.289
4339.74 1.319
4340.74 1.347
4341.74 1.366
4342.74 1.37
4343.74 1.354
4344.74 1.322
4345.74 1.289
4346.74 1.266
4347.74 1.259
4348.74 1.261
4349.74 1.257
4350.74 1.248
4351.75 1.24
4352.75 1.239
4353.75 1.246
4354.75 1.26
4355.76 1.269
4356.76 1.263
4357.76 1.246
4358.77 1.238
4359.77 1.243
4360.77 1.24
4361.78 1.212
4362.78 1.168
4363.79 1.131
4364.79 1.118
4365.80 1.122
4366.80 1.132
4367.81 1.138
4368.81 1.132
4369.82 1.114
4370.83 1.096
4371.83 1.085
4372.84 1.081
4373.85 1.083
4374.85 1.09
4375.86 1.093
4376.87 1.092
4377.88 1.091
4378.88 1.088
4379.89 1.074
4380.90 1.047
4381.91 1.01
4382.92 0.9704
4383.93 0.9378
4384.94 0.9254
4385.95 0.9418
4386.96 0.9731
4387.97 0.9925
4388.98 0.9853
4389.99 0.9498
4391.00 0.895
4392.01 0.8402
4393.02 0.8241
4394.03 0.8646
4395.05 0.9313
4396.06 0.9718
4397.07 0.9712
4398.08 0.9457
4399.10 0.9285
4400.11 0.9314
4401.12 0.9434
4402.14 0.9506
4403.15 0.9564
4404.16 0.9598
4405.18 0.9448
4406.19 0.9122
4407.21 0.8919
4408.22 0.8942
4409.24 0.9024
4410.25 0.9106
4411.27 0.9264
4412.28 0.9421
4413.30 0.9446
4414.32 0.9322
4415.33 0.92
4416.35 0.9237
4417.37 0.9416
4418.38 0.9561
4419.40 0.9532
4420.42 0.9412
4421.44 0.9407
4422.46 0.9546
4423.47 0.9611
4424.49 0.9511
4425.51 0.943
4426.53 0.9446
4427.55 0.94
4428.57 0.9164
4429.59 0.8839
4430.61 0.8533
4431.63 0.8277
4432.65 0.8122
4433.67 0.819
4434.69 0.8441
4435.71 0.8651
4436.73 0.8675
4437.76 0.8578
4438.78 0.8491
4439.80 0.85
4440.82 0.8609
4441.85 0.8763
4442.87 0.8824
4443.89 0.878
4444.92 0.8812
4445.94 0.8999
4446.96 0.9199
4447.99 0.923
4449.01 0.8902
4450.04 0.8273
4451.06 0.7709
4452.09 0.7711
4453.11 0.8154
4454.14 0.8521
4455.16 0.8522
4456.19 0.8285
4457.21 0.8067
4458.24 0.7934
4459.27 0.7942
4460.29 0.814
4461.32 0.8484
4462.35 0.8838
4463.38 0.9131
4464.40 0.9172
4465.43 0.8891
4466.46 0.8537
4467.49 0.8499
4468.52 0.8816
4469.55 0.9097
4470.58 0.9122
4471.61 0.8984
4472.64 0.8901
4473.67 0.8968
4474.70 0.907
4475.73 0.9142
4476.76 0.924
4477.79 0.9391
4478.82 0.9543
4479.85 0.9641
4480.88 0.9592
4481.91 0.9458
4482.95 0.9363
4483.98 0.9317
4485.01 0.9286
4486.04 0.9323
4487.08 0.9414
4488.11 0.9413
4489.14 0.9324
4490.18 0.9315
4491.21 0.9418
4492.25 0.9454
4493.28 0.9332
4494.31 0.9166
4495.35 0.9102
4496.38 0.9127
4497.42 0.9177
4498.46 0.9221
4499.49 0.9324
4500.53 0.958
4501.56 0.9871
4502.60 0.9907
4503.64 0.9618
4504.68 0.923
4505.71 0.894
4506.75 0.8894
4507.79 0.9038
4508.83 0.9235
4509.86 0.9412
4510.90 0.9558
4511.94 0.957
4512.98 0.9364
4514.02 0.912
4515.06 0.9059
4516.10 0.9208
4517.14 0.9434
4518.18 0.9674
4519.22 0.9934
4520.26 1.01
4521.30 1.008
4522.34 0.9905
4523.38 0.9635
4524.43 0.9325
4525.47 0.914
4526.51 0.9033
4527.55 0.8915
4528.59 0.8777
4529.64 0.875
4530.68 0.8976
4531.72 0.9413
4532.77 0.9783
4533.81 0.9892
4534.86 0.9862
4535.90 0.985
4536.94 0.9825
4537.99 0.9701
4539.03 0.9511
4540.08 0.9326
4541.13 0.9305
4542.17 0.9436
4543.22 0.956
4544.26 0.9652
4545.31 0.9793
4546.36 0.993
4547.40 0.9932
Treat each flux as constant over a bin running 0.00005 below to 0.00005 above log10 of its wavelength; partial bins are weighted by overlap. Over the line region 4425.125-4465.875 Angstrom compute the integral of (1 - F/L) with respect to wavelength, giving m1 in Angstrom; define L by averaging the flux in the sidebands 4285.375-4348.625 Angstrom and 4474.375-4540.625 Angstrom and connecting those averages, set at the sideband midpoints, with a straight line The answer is 5.3 Angstrom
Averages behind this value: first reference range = 1.1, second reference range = 0.94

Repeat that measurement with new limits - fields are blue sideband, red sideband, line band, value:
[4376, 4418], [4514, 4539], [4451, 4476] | 2.4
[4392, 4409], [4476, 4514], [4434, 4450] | 0.9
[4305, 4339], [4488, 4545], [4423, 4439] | 2.1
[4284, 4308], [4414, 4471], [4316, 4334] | -3.7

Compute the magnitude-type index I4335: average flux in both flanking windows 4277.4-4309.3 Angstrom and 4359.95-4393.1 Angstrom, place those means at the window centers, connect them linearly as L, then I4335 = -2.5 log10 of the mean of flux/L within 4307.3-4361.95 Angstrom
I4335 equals -0.18 mag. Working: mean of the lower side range 0.957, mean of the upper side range 1.06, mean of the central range 1.19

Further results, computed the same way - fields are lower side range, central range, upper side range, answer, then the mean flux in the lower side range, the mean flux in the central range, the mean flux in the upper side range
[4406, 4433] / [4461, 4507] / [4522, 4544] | 0.01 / 0.92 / 0.922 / 0.942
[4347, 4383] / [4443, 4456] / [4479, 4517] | 0.19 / 1.16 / 0.857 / 0.935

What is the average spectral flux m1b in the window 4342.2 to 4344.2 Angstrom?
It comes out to 1.36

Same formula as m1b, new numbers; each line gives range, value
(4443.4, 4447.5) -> 0.894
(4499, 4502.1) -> 0.959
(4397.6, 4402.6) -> 0.938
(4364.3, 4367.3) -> 1.12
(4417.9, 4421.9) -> 0.946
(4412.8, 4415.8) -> 0.933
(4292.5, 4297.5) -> 0.933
